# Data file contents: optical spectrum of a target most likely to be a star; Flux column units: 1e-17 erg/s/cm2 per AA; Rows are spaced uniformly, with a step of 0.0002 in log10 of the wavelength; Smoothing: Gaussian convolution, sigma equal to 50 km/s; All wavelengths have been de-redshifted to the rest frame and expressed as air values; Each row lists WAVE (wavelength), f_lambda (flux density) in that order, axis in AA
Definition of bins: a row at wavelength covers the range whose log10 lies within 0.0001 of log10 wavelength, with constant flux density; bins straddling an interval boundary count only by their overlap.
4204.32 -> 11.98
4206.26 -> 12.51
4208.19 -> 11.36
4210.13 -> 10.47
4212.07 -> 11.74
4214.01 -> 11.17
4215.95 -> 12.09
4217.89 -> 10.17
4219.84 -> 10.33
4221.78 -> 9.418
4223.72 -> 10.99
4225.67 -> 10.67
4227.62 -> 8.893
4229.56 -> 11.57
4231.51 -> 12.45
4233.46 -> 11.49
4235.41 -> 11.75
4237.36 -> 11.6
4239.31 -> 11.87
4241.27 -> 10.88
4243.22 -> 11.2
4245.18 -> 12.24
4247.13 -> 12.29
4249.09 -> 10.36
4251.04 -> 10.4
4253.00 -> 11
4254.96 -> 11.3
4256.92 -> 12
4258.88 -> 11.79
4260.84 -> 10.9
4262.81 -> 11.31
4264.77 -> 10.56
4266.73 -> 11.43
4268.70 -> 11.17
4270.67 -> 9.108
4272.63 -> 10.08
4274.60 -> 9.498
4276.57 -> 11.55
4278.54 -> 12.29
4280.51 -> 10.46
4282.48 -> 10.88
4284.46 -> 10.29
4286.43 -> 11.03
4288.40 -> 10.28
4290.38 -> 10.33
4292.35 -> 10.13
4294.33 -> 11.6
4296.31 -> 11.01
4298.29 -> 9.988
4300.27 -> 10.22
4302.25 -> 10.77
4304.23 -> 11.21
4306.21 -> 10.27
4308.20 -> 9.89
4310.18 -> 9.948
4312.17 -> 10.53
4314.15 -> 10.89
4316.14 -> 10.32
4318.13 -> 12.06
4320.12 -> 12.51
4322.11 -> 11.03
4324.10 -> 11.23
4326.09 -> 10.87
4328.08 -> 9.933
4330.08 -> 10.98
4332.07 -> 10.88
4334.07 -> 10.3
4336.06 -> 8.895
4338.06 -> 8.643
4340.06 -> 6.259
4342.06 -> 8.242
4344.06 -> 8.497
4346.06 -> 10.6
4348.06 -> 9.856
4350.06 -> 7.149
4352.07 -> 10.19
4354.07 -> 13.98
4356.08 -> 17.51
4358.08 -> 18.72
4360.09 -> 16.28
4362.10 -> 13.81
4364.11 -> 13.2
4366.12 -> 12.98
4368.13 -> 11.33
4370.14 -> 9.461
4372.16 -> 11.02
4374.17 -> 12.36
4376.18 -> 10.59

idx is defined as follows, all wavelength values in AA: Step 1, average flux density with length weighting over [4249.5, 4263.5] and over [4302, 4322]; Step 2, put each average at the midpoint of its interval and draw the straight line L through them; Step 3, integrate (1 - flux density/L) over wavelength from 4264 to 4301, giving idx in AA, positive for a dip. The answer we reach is 1.4 AA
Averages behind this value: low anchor 11.2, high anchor 10.9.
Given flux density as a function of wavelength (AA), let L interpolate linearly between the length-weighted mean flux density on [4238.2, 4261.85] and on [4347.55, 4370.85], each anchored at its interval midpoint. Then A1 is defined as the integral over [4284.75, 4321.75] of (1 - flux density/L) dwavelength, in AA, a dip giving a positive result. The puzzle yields 4.35 AA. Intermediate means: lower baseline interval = 11.4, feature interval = 10.7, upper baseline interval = 13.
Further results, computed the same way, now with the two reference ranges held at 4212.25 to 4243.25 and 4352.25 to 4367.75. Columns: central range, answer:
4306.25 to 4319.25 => 2.8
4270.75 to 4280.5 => 1.4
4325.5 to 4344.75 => 6.5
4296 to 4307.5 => 2.3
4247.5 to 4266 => 1.2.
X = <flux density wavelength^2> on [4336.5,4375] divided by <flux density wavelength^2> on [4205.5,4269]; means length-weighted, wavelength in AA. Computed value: 1.1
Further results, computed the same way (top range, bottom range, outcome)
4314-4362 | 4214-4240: 1.06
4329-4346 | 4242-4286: 0.86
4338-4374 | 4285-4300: 1.13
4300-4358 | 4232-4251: 0.96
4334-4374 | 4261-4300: 1.11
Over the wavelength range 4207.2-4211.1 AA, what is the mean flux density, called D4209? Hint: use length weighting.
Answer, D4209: 10.9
